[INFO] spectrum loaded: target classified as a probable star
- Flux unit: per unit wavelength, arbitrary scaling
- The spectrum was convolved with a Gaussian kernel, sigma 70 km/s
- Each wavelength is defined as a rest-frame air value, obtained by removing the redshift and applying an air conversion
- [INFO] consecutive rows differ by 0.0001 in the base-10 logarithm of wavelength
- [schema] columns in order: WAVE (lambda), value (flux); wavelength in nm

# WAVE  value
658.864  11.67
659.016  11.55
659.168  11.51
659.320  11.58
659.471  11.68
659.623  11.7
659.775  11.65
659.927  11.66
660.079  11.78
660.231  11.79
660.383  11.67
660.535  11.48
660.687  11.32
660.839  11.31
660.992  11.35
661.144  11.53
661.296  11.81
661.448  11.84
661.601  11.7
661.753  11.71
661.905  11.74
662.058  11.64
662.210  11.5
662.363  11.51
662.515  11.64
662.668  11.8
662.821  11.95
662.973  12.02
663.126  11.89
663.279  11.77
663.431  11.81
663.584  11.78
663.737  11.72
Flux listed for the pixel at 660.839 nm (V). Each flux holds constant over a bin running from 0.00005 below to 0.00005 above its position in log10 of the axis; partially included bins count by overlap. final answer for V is 11.31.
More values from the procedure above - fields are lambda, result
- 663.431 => 11.81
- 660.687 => 11.32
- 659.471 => 11.68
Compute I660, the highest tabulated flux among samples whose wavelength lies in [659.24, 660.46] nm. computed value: 11.79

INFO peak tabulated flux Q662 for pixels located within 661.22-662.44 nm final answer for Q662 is 11.84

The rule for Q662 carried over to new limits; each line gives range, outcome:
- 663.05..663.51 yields 11.89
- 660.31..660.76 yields 11.67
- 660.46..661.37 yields 11.81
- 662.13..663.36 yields 12.02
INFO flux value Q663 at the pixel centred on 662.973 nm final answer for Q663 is 12.02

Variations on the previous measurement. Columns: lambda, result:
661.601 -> 11.7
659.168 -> 11.51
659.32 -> 11.58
